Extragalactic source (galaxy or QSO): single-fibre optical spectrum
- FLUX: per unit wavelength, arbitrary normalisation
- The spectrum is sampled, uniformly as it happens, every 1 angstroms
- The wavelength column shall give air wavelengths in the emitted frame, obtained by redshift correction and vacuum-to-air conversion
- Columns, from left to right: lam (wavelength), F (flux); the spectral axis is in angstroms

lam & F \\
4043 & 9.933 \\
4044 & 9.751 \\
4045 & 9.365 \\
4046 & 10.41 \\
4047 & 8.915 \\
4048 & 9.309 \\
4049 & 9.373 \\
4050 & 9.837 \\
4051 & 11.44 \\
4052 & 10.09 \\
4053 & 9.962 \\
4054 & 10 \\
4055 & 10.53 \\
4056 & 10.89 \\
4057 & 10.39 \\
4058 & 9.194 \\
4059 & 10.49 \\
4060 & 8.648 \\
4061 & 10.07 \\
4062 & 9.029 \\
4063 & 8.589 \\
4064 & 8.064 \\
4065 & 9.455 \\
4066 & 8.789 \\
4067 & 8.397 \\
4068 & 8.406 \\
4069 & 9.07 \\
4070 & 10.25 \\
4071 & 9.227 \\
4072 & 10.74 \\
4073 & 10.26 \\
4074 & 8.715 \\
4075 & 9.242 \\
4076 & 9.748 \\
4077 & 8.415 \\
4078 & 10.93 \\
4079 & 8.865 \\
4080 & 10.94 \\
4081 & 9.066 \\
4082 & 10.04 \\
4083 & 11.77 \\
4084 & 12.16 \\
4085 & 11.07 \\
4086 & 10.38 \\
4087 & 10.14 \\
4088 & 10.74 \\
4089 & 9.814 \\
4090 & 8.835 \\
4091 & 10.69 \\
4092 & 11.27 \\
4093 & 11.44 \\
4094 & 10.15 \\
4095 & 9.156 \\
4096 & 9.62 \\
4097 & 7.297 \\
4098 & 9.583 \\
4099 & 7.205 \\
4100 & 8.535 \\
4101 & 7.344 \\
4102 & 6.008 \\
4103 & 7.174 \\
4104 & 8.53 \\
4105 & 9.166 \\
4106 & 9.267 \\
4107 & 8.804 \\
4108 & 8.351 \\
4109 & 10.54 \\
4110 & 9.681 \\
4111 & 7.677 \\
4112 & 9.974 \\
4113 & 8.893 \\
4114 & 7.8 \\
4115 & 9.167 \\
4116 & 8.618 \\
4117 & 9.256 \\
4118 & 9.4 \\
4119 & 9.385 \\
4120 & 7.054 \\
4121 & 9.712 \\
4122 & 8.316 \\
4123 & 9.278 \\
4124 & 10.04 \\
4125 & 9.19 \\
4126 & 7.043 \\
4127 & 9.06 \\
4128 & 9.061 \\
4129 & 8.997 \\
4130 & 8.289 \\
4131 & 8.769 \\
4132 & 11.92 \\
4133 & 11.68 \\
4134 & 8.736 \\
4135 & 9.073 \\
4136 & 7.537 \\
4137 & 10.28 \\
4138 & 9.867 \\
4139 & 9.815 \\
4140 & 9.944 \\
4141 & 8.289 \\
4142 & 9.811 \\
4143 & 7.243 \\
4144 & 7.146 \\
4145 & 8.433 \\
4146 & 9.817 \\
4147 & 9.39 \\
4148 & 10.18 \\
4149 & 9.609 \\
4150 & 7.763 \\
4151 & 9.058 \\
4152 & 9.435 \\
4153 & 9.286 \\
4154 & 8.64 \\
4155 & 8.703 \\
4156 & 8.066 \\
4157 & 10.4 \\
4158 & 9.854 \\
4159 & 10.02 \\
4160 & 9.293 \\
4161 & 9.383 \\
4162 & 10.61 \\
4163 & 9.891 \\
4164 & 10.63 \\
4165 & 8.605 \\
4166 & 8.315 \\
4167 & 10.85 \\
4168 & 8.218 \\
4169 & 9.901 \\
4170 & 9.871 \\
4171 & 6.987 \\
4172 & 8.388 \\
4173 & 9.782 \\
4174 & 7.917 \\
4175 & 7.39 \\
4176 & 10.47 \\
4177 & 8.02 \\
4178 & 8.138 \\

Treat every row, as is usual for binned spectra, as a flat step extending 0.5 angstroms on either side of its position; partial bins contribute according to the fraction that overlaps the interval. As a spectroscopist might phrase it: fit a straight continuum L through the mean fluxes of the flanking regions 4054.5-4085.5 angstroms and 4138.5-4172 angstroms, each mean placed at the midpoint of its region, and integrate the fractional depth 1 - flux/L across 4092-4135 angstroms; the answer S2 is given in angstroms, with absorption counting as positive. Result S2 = 2.2 angstroms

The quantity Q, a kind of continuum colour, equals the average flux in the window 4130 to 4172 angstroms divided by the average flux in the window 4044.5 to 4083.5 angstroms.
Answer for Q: 0.96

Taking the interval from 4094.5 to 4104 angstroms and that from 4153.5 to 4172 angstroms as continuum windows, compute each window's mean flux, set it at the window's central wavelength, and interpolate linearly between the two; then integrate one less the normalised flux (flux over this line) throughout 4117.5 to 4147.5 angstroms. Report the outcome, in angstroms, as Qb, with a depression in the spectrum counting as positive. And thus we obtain -1.3 angstroms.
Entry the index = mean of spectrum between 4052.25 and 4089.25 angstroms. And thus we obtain 9.8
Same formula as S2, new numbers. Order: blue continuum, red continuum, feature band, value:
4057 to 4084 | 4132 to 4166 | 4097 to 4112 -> 1.60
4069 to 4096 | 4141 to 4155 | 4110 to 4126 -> 0.96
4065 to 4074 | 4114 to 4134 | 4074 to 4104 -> -0.85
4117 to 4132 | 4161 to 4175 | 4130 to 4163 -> -0.91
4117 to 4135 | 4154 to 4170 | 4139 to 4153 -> 0.57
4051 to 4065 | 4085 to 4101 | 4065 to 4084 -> 0.04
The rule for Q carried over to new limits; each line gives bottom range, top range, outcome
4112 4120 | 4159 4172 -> 1.05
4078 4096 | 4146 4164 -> 0.91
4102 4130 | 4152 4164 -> 1.08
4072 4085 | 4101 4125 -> 0.87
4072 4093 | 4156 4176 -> 0.91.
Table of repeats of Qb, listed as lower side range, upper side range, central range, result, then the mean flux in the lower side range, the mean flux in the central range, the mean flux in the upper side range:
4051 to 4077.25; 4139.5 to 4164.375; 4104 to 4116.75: 0.5 angstroms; 9.53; 8.98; 9.23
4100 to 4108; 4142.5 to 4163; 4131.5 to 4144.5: -0.8 angstroms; 8.09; 9.33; 9.14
